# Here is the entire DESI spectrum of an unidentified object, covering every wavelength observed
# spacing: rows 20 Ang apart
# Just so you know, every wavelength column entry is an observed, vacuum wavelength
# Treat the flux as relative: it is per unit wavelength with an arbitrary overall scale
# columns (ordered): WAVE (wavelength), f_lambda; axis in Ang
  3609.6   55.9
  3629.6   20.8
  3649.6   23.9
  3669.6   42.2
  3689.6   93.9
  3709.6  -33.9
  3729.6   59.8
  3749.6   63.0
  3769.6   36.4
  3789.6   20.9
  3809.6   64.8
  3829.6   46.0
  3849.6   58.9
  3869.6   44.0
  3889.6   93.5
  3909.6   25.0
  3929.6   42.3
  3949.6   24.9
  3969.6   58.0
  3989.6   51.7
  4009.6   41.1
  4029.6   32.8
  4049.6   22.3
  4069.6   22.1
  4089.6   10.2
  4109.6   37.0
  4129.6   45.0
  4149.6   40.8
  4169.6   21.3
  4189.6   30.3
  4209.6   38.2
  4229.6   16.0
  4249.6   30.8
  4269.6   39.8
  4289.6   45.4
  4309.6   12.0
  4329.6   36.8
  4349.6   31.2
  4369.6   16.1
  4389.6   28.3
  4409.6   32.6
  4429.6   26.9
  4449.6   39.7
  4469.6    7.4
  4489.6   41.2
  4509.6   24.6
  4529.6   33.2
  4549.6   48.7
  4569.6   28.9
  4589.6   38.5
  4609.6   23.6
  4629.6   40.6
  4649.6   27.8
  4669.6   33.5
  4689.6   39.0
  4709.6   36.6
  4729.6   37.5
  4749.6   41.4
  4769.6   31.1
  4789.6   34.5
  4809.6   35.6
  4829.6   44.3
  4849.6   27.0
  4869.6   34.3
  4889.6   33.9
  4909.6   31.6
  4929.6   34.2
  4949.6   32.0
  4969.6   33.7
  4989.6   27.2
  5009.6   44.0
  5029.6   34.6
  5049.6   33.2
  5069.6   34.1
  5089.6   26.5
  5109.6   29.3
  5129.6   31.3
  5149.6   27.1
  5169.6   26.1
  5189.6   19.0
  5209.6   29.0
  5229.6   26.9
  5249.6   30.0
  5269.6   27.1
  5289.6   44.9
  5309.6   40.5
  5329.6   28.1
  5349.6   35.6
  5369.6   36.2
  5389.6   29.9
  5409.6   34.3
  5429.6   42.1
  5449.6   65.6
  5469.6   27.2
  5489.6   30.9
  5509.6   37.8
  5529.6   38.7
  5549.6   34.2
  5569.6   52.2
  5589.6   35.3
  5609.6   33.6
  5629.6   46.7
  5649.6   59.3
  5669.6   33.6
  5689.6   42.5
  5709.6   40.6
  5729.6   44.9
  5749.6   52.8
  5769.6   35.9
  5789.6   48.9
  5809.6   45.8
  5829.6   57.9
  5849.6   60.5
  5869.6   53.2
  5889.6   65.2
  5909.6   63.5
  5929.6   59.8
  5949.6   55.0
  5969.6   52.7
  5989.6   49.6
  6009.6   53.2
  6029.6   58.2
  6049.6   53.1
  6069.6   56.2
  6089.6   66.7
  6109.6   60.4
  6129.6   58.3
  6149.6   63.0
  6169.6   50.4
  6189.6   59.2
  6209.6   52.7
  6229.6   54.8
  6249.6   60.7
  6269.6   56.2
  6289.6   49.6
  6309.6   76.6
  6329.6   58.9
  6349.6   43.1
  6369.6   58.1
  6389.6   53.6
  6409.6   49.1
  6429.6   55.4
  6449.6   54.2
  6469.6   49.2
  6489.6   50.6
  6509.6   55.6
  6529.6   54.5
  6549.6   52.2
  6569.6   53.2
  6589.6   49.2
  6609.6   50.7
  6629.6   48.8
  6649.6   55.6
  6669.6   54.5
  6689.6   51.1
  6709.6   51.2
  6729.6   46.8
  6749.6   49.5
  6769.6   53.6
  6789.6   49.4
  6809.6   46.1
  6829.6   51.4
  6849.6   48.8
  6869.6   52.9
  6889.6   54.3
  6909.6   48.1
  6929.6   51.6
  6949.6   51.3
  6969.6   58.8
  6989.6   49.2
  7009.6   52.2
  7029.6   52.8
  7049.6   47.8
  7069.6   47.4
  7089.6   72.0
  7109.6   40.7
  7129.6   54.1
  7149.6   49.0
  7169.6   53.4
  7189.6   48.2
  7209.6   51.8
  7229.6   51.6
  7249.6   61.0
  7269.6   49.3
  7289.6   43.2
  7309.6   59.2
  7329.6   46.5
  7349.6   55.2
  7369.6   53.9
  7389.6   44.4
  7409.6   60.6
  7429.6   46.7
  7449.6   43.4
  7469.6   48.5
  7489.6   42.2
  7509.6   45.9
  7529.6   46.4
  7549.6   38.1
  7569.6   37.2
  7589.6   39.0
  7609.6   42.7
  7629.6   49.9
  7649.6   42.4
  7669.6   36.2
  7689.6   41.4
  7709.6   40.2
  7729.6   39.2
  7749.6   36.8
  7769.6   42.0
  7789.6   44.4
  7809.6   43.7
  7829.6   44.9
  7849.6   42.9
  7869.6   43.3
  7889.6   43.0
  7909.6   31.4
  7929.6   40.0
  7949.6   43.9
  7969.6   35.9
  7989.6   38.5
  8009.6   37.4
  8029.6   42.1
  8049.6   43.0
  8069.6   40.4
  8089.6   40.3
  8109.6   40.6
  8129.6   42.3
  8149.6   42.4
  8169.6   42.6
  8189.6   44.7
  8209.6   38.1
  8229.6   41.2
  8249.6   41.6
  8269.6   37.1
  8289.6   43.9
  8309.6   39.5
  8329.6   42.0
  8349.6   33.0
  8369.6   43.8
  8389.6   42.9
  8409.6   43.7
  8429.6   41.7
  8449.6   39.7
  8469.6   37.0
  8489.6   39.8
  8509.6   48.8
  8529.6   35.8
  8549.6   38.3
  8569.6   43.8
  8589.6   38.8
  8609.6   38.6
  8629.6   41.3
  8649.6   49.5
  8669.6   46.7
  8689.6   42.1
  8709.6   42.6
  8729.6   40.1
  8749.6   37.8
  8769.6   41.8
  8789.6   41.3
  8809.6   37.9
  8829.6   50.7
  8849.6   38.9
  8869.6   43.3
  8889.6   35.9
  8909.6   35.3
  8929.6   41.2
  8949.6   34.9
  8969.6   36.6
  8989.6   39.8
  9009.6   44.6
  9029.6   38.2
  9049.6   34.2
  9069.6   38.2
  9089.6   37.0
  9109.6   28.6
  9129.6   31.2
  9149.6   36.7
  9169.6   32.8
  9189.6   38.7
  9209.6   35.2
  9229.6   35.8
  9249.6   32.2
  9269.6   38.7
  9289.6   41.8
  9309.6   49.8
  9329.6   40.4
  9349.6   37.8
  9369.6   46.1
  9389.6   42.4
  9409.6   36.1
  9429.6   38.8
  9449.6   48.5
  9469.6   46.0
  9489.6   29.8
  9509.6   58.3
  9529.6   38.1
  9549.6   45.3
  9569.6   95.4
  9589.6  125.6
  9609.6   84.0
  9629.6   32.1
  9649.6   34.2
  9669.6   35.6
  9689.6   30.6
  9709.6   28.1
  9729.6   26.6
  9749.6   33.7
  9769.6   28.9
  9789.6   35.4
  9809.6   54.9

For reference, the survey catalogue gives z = 0.459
